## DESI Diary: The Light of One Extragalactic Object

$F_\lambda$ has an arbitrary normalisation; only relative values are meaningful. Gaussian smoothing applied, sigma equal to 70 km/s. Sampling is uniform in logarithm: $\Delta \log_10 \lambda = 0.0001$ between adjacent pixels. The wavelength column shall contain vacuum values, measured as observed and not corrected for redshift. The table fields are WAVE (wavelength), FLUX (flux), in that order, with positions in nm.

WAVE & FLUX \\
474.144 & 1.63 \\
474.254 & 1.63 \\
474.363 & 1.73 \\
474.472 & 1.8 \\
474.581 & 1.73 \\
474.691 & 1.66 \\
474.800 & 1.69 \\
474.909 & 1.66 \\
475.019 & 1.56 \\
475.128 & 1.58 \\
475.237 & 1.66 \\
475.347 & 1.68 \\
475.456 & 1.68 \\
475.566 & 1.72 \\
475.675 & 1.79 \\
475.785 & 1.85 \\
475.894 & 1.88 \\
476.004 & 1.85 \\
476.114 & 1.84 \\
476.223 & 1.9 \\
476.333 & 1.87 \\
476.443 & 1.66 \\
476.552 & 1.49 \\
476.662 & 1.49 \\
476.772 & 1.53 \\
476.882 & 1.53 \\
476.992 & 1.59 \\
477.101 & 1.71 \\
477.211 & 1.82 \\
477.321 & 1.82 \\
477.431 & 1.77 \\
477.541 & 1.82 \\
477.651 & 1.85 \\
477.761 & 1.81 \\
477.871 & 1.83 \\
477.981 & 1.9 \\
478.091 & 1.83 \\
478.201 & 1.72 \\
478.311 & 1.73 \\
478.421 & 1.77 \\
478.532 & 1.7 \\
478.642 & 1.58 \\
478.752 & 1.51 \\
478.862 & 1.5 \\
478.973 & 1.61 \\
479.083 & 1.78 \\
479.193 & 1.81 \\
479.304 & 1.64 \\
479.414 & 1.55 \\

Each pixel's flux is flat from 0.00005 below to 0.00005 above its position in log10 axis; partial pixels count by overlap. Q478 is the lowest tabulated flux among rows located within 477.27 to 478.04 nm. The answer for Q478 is 1.77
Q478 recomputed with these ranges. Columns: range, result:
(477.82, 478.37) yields 1.72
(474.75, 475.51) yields 1.56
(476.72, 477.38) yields 1.53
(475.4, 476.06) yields 1.68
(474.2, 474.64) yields 1.63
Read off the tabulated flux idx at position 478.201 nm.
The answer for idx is 1.72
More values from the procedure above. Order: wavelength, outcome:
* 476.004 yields 1.85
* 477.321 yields 1.82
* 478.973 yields 1.61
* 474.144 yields 1.63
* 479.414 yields 1.55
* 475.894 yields 1.88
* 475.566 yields 1.72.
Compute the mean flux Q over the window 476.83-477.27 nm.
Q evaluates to 1.67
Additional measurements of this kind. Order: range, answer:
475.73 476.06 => 1.86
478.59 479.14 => 1.6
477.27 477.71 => 1.81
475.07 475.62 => 1.66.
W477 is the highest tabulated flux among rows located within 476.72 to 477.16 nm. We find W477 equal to 1.71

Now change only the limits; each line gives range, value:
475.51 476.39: 1.9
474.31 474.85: 1.8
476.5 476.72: 1.49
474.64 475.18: 1.69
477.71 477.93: 1.83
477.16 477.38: 1.82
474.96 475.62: 1.72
